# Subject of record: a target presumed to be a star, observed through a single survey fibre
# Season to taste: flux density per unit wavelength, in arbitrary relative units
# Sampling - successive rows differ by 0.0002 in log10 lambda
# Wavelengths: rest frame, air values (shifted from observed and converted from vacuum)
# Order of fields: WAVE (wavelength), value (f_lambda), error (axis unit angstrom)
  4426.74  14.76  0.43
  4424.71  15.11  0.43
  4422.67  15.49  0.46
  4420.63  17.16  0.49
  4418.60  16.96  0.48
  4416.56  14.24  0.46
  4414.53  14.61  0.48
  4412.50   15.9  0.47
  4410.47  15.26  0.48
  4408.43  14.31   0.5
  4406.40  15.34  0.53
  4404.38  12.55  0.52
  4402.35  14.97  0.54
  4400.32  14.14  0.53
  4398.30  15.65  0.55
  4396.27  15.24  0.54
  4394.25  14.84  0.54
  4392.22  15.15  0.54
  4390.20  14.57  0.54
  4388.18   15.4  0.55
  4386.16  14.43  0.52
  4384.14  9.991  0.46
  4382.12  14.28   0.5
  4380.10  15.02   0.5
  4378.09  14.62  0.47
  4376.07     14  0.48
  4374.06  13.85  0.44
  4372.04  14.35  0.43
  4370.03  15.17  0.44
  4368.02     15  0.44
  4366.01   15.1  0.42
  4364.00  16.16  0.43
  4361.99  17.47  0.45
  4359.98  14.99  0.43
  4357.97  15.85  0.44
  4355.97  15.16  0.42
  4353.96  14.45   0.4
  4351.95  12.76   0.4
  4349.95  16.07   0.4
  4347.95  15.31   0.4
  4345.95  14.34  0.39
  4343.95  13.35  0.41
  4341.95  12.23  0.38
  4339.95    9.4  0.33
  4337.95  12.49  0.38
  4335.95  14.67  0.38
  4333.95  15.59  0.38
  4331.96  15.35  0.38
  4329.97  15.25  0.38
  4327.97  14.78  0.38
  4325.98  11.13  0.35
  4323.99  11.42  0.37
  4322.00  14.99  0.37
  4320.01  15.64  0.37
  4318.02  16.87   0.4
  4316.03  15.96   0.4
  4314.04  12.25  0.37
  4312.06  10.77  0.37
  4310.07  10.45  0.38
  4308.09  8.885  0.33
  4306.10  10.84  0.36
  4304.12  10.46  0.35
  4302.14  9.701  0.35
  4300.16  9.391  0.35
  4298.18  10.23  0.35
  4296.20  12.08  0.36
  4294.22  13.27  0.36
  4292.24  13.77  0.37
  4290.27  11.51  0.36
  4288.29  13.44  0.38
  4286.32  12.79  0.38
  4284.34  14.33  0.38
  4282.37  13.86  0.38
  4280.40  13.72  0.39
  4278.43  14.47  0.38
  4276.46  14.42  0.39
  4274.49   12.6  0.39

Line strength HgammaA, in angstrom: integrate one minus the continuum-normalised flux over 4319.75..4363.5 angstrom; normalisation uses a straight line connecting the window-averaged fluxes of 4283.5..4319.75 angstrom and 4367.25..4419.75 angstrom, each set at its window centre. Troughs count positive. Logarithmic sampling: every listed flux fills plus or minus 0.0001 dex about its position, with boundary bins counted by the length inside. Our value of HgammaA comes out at -3.3 angstrom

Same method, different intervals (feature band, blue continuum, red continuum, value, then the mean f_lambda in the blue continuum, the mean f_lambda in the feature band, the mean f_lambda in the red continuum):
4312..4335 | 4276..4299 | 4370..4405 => -1.2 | 13.1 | 14.3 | 14.3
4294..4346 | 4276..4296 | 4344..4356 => 5.3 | 13.5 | 12.6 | 14.5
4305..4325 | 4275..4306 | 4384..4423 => 0.3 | 12.4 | 12.8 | 14.9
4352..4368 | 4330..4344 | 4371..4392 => -1.9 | 13.4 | 15.4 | 14.1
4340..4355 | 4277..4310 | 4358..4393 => 0.0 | 12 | 13.8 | 14.7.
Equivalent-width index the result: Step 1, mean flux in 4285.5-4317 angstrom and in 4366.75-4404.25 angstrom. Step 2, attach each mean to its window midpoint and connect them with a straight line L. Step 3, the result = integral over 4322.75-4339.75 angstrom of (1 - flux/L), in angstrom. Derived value -1.4 angstrom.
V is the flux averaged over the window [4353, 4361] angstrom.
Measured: 15.1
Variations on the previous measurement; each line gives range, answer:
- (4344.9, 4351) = 15.2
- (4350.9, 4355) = 13.6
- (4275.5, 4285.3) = 14.2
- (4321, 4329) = 13.1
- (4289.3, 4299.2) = 12.2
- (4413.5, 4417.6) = 14.4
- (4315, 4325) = 15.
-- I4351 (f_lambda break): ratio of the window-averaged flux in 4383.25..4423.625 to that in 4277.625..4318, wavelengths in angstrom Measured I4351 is 1.21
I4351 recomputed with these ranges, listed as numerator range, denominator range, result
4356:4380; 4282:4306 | 1.26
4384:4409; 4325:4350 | 1.05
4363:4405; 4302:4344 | 1.13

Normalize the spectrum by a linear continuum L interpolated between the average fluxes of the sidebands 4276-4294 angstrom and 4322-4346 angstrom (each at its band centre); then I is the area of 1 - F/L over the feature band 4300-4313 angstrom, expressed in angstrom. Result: 3.2 angstrom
